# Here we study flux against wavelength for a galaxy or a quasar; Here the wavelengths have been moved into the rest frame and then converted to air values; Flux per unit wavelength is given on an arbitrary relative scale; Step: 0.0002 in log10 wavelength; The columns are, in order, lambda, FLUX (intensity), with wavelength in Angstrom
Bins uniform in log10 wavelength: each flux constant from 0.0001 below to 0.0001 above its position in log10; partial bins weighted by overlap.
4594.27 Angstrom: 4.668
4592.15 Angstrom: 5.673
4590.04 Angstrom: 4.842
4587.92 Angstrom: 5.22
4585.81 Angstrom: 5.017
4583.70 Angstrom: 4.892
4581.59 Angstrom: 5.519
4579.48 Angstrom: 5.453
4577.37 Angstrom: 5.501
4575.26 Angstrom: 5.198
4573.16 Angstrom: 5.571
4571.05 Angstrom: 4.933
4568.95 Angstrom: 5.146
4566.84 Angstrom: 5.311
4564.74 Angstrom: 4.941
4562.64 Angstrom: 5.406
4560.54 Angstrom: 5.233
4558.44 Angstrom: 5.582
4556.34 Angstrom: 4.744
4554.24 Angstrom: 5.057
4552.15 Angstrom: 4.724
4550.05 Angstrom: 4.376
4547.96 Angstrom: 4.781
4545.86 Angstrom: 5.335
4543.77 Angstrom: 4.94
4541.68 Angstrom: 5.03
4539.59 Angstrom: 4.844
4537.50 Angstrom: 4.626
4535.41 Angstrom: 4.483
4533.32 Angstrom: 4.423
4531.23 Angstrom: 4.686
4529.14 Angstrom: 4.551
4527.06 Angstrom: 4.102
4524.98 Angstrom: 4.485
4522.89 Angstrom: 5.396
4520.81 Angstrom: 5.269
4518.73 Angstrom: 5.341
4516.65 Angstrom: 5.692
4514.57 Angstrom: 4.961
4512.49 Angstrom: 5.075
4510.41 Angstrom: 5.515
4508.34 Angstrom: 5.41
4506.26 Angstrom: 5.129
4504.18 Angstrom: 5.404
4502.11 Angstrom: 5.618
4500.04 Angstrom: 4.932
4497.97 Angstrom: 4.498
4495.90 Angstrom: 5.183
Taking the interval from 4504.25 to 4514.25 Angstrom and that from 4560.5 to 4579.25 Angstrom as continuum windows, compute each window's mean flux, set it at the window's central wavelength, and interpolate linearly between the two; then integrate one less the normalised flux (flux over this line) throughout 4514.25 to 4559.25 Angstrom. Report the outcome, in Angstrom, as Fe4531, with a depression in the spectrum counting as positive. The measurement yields 3.3 Angstrom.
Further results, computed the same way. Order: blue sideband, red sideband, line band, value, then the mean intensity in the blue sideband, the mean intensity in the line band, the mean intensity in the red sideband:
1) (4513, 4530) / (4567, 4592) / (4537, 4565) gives 0.70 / 4.98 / 4.98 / 5.23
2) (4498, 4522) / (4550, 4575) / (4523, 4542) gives 2.20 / 5.27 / 4.6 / 5.12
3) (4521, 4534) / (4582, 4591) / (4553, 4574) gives -1.29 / 4.66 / 5.18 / 5.03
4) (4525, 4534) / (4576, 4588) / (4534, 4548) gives -0.69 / 4.45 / 4.86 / 5.27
